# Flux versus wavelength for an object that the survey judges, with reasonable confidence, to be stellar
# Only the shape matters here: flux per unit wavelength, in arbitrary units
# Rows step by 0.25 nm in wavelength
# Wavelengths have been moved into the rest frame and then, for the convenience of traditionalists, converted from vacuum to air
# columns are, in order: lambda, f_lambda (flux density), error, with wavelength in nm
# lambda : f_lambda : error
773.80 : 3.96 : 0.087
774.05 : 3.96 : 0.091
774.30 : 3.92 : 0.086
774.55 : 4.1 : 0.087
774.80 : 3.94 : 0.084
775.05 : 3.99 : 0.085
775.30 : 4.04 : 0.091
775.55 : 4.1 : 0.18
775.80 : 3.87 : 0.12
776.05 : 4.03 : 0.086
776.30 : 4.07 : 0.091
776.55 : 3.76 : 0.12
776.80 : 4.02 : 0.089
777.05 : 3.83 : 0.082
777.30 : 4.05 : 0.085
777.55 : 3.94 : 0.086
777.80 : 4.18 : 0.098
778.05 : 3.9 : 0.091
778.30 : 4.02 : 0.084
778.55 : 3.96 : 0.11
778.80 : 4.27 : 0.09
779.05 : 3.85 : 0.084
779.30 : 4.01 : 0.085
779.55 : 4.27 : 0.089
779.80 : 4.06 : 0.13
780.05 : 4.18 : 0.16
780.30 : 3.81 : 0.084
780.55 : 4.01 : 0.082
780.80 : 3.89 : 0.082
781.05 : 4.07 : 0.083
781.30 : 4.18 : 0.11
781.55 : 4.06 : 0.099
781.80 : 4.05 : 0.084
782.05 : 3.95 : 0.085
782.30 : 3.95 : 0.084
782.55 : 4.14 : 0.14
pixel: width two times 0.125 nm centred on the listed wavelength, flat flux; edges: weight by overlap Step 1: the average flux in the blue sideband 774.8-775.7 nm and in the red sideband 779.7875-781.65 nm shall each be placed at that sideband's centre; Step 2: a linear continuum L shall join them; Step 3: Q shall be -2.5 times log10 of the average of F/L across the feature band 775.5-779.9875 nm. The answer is 0.00 mag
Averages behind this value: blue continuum 4.02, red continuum 4.03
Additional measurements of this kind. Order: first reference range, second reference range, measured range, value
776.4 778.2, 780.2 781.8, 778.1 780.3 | -0.02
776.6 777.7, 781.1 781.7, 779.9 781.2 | 0.02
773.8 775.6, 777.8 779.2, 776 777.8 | 0.01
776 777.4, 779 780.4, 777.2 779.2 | -0.01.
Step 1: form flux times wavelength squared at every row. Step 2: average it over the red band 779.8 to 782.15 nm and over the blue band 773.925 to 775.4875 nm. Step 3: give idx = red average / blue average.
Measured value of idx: 1.02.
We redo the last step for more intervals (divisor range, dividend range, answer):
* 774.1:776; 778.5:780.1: 1.03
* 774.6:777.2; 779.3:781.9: 1.03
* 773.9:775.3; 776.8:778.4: 1.01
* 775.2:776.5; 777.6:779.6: 1.02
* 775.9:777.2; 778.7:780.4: 1.04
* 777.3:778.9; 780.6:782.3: 1.00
